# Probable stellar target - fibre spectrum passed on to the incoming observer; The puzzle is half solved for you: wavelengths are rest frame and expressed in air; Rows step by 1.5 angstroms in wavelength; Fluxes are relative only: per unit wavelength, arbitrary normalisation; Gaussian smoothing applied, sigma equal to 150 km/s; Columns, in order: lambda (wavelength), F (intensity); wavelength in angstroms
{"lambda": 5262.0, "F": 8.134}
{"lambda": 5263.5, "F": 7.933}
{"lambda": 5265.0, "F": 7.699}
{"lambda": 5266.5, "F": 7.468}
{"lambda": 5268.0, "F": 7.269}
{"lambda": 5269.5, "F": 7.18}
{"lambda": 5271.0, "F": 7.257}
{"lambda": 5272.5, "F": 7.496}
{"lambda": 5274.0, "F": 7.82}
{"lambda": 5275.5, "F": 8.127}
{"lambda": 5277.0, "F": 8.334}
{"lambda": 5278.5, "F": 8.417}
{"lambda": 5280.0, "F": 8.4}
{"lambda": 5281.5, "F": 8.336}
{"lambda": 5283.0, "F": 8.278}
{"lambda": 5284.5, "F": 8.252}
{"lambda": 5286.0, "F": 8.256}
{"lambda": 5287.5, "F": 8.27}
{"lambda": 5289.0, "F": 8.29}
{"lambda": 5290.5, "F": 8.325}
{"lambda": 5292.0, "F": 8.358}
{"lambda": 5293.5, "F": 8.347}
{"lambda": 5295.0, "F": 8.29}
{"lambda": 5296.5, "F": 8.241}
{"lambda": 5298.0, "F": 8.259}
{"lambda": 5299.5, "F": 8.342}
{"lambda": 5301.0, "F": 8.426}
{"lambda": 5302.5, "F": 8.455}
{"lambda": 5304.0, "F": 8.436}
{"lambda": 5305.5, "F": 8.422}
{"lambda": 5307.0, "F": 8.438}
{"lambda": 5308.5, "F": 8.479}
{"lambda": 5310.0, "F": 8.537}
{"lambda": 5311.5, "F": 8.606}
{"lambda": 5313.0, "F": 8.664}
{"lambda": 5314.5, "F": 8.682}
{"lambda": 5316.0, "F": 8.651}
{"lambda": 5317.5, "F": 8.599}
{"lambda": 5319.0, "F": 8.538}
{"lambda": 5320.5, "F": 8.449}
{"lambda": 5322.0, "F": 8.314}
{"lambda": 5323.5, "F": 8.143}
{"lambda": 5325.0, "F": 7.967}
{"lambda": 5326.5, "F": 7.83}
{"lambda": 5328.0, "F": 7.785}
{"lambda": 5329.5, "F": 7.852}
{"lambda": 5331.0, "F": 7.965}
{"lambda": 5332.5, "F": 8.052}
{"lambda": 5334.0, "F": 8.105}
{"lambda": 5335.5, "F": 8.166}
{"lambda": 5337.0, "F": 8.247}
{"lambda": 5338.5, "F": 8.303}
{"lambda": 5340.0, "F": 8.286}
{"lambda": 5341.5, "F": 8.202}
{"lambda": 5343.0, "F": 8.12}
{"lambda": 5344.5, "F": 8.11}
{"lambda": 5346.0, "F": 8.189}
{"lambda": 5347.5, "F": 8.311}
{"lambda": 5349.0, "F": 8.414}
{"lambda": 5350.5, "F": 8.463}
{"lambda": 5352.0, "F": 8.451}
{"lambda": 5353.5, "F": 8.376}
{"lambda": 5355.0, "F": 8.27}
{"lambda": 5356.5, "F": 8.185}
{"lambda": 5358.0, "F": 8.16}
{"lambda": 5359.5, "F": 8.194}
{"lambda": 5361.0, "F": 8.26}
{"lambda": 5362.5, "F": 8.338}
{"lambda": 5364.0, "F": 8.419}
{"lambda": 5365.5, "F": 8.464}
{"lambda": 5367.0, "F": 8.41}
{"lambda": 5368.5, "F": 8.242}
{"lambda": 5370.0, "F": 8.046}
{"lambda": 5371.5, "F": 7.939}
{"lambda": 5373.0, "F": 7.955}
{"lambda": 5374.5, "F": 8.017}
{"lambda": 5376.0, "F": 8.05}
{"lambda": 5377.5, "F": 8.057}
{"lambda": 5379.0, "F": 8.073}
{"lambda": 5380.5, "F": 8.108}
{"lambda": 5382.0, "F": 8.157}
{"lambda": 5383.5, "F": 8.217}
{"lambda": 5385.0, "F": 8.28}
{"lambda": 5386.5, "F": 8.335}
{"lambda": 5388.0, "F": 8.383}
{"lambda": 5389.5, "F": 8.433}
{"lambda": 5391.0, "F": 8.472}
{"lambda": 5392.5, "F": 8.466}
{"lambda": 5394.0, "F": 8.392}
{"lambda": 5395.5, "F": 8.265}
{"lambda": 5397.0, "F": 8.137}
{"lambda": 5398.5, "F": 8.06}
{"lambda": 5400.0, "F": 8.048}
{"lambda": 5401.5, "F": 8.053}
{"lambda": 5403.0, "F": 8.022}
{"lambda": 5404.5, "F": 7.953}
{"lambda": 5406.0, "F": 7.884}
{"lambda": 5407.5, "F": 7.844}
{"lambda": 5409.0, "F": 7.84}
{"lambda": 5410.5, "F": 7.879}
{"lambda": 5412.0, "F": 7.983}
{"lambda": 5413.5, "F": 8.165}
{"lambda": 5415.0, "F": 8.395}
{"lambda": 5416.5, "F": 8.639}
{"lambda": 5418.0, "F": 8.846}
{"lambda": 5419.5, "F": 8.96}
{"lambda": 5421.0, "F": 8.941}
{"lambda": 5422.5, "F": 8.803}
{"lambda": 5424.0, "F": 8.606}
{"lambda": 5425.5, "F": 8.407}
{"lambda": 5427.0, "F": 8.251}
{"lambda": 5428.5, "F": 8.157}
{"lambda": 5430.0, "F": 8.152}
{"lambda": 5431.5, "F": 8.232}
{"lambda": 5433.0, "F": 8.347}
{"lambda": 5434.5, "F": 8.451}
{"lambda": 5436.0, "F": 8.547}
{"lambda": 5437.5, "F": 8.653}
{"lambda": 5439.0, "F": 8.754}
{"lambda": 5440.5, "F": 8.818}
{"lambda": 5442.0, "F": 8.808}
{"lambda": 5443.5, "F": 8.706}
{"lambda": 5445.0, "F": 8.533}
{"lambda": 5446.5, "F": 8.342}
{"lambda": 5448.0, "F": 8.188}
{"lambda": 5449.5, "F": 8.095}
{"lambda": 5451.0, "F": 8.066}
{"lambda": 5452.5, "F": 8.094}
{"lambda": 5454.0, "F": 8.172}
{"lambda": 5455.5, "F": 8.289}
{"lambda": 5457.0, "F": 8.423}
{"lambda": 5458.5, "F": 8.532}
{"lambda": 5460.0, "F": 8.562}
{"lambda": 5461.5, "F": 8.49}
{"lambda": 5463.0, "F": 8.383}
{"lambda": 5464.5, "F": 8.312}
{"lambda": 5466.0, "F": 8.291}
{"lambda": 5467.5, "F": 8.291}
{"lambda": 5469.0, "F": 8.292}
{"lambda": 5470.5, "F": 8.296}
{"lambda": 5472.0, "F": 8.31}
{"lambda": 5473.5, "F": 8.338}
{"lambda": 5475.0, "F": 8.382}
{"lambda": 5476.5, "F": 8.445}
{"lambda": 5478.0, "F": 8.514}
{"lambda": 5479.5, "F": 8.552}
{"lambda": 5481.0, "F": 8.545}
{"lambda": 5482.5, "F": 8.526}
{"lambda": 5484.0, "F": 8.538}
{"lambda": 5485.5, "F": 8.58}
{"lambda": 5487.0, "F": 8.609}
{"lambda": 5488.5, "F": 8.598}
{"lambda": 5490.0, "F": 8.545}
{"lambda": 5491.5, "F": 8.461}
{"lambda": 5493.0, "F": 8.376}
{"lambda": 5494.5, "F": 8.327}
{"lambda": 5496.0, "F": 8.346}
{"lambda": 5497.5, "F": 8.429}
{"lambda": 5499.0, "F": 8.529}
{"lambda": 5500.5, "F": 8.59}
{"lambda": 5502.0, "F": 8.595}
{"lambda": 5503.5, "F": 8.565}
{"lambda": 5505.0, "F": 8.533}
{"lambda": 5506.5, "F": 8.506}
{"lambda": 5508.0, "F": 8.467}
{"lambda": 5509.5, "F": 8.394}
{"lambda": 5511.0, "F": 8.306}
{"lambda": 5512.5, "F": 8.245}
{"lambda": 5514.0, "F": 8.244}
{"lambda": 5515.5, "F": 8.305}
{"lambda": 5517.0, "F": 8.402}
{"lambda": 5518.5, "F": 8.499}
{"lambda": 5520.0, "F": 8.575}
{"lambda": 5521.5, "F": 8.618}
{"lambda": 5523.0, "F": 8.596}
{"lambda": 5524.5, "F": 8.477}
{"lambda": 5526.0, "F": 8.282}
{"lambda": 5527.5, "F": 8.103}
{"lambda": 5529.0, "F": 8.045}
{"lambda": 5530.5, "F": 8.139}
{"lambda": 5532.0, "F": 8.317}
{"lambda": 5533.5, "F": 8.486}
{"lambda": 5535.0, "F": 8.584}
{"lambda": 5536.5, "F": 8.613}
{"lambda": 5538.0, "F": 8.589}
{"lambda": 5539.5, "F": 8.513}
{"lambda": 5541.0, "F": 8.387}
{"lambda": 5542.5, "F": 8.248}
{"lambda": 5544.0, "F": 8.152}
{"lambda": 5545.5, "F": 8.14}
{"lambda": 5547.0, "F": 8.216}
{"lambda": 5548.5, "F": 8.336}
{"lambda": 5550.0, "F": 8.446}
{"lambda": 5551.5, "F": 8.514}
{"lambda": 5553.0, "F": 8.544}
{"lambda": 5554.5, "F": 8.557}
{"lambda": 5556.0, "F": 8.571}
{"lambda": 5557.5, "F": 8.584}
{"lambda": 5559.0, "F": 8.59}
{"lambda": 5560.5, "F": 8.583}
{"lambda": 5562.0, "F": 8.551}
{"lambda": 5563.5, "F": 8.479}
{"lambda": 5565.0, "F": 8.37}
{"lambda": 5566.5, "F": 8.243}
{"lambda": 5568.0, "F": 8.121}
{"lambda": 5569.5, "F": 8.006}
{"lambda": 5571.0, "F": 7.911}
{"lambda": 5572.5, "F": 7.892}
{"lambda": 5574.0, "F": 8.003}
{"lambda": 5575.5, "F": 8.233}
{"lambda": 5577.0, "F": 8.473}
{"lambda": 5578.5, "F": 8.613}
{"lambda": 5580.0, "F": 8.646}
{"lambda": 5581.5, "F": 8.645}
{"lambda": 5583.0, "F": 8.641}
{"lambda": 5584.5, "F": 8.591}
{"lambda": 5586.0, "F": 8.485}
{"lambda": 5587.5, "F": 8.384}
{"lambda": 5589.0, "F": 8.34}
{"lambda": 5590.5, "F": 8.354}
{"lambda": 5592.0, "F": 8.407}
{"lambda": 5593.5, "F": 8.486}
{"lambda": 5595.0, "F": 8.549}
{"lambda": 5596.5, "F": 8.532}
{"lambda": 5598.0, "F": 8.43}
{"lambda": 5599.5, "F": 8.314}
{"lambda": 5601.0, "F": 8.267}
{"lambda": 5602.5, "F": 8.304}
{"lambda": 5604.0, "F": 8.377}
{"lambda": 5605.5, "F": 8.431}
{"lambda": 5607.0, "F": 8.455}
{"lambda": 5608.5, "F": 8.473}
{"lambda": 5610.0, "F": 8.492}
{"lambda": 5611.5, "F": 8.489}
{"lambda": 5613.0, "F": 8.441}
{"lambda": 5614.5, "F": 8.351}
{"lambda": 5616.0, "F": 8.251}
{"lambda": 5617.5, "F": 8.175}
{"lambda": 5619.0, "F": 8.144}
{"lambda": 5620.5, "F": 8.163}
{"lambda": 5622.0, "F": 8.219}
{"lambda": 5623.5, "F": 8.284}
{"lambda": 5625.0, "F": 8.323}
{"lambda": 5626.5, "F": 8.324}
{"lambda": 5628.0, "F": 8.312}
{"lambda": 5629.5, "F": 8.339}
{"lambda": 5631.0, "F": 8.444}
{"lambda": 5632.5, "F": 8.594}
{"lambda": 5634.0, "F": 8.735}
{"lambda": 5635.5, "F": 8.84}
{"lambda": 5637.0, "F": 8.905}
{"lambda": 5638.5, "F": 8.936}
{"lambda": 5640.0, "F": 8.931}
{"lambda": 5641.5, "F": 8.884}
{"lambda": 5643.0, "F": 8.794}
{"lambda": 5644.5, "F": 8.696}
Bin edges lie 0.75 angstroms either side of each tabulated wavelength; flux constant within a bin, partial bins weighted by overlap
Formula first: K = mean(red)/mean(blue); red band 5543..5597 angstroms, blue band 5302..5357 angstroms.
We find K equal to 1.01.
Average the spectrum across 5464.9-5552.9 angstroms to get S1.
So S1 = 8.42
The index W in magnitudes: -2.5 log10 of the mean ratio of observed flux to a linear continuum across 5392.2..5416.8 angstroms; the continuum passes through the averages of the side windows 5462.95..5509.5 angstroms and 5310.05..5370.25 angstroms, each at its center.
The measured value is 0.03 mag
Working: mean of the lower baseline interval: 8.28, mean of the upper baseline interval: 8.45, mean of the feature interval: 8.1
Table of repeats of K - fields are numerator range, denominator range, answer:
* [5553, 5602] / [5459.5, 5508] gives 0.99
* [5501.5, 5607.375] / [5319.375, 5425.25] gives 1.02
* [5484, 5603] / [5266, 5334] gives 1.03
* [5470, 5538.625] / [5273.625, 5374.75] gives 1.02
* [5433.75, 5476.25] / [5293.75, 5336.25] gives 1.01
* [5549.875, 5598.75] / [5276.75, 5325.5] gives 1.00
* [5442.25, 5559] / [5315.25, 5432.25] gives 1.02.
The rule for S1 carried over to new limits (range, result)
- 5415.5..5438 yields 8.53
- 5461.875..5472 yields 8.32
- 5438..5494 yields 8.43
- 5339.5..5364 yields 8.27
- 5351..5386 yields 8.21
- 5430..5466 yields 8.42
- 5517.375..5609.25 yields 8.4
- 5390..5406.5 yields 8.17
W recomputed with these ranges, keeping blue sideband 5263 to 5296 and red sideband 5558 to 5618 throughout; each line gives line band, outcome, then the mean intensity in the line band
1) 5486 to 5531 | -0.02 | 8.43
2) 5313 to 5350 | -0.02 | 8.23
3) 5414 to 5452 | -0.04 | 8.5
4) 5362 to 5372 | -0.02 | 8.27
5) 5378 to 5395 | -0.02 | 8.3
